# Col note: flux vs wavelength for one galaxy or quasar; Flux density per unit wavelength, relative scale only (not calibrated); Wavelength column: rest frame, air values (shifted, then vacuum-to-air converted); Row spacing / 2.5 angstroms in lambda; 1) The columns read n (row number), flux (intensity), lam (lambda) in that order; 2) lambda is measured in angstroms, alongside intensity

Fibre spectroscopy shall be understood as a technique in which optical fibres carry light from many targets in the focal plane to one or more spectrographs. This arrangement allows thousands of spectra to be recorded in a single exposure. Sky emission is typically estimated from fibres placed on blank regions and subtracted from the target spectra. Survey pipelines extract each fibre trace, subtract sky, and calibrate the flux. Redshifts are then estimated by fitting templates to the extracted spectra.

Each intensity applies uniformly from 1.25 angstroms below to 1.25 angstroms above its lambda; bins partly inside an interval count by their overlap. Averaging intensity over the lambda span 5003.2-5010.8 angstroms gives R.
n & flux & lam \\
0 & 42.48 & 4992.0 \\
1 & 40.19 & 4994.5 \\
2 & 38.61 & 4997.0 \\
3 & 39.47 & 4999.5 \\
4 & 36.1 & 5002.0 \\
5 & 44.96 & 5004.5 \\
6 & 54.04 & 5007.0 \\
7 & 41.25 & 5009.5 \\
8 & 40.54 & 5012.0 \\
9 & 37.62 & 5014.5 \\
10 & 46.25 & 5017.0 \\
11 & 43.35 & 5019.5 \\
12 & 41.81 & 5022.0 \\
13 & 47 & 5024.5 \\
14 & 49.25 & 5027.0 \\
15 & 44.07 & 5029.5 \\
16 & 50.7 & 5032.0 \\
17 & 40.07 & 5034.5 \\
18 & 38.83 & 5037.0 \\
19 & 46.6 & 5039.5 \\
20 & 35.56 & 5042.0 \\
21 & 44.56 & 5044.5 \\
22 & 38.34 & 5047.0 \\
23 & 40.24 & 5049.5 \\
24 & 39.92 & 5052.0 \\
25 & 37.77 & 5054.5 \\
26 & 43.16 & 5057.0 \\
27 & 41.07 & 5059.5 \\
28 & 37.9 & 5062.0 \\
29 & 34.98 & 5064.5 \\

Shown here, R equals 46.6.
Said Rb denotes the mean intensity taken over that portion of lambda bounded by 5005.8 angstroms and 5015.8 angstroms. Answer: 43.3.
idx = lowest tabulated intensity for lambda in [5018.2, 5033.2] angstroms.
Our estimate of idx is 41.81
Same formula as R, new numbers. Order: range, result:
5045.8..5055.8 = 39.1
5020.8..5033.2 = 46.6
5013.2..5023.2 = 42.3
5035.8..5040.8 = 42.7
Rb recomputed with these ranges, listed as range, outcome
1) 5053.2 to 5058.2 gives 40.4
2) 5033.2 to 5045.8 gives 41.2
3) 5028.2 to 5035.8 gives 44.9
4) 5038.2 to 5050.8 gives 41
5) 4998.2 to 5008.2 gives 43.6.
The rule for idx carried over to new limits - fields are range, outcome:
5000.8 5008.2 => 36.1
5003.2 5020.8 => 37.62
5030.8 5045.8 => 35.56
